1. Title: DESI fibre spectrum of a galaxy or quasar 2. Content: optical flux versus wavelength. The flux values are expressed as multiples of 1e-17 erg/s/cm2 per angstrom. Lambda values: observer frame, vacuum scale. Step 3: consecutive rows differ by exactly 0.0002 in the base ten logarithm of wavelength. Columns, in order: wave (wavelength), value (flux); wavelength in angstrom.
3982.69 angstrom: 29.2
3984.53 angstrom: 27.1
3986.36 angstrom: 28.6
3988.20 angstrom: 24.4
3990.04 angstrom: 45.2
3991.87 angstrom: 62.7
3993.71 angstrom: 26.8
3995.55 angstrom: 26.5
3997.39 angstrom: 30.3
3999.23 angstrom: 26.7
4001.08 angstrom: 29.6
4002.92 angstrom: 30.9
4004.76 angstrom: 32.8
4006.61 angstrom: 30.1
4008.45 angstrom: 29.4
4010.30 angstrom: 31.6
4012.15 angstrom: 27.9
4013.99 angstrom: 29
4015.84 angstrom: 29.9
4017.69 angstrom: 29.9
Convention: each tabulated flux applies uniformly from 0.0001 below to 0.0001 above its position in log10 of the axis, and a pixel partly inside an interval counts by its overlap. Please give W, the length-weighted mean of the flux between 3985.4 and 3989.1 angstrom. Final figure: 26.5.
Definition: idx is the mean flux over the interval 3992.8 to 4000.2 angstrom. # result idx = 27.6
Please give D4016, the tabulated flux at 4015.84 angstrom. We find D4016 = 29.9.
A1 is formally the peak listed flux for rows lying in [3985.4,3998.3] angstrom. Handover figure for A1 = 62.7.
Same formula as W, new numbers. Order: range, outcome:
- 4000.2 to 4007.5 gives 30.9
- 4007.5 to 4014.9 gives 29.5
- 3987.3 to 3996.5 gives 37.1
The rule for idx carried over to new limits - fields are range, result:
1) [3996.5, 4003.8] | 29.3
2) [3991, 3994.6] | 44.6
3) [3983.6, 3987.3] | 27.8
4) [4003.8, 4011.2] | 31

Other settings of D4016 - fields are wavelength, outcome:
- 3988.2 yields 24.4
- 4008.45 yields 29.4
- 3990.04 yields 45.2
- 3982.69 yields 29.2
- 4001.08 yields 29.6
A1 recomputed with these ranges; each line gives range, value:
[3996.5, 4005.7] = 32.8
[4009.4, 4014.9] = 31.6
